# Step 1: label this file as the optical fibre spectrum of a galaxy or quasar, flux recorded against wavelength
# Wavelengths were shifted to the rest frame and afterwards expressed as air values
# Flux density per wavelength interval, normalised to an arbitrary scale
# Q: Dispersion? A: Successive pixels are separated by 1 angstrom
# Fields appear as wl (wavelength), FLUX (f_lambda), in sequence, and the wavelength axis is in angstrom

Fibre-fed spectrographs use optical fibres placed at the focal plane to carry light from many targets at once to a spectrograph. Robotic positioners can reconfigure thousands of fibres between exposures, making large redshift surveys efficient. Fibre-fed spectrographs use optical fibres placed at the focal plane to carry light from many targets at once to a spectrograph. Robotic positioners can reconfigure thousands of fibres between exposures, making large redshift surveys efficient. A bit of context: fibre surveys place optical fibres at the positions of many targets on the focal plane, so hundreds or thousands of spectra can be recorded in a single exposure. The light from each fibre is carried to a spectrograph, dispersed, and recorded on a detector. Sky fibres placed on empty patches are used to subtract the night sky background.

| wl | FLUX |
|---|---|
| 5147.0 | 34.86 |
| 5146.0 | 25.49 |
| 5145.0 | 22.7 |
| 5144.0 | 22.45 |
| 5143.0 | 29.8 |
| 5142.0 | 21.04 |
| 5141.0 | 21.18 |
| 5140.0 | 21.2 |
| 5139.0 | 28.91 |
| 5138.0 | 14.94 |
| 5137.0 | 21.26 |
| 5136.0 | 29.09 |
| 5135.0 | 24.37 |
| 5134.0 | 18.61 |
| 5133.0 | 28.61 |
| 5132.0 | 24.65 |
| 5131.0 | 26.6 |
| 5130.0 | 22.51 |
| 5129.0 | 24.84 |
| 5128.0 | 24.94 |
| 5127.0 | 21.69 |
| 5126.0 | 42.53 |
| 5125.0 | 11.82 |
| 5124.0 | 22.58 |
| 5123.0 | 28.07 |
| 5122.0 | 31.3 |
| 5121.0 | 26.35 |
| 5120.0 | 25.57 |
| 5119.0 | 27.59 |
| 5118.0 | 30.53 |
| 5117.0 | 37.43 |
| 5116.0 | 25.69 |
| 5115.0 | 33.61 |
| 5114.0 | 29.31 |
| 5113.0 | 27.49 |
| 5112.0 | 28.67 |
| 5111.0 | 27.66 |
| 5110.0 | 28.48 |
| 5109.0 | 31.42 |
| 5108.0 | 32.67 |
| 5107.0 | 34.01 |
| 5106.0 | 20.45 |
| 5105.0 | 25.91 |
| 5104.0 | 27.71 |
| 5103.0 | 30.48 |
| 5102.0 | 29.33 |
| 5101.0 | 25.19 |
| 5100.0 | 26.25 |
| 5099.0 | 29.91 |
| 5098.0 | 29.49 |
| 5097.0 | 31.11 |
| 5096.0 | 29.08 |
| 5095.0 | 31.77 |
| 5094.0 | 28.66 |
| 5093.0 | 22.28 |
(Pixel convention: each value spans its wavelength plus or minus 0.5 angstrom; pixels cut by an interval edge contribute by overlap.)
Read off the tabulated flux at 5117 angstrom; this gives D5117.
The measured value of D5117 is 37.43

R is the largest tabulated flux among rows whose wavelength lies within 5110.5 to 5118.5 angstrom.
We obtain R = 37.43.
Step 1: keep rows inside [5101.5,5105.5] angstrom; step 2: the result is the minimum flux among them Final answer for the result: 25.91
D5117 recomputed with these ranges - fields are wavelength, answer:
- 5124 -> 22.58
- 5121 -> 26.35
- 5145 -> 22.7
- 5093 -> 22.28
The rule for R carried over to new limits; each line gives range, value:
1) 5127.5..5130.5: 24.94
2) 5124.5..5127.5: 42.53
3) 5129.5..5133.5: 28.61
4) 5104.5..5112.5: 34.01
